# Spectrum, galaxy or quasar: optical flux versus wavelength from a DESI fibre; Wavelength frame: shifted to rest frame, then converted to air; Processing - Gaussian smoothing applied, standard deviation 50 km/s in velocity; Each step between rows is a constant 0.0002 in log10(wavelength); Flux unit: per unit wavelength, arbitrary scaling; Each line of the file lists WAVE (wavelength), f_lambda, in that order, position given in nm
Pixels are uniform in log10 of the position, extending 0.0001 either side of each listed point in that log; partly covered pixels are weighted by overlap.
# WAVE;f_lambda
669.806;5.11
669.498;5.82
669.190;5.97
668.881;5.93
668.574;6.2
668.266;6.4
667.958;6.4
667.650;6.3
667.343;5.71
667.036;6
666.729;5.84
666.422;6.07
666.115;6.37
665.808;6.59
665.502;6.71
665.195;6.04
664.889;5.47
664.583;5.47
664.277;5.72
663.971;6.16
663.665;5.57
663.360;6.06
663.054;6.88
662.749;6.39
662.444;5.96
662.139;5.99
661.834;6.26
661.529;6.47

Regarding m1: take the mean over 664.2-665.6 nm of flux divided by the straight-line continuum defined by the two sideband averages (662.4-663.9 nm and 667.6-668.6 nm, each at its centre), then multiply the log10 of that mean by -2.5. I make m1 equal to 0.07 mag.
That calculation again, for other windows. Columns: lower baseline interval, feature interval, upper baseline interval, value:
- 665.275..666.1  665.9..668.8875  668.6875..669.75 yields 0.011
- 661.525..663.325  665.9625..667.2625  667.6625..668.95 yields 0.039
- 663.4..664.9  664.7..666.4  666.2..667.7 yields -0.063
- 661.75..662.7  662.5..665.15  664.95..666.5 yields 0.040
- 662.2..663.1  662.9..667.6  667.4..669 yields 0.039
